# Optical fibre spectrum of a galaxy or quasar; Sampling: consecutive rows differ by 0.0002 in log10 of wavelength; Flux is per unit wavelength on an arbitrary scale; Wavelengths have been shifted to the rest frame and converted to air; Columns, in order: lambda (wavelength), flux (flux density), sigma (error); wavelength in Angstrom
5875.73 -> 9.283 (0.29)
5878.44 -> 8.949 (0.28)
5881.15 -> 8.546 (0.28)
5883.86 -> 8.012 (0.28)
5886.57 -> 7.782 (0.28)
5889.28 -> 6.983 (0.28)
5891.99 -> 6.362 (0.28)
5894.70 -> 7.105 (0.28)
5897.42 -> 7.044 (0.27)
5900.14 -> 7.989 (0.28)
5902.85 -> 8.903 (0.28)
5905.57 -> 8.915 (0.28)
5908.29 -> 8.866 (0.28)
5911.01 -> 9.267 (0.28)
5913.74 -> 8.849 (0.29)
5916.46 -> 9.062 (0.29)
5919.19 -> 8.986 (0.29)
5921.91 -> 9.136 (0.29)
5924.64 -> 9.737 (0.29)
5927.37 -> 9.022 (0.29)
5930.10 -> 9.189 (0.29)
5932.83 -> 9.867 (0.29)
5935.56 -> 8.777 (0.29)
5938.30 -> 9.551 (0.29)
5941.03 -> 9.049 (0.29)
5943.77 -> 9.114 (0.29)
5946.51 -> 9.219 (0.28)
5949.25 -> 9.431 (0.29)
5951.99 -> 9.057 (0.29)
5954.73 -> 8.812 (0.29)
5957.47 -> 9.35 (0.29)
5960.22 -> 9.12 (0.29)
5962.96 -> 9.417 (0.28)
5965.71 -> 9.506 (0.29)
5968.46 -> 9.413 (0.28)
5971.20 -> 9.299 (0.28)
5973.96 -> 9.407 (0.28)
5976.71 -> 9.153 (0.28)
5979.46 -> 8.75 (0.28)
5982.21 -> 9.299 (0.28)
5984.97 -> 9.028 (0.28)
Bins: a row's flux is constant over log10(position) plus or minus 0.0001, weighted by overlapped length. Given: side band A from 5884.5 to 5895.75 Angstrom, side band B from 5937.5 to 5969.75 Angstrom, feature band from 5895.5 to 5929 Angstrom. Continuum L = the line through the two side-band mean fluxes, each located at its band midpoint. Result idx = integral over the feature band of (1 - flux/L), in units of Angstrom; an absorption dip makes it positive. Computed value -3.9 Angstrom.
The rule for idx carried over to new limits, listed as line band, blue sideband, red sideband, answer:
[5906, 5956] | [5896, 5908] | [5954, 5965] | -2.4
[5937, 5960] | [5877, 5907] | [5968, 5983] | -1.1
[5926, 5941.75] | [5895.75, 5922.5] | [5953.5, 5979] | -0.6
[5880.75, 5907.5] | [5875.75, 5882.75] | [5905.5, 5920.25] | 3.4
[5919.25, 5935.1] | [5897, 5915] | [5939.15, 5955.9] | -0.8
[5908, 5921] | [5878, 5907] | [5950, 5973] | -1.1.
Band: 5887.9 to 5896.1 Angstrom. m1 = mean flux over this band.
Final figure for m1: 6.82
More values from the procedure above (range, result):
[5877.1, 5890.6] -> 8.06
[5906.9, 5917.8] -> 9.01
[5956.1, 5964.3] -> 9.3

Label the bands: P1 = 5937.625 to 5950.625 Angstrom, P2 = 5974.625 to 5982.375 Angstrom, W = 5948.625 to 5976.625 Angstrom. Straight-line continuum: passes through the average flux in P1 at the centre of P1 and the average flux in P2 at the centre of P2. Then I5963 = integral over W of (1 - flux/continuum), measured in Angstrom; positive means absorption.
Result -0.35 Angstrom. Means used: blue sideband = 9.26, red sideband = 9.07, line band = 9.27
